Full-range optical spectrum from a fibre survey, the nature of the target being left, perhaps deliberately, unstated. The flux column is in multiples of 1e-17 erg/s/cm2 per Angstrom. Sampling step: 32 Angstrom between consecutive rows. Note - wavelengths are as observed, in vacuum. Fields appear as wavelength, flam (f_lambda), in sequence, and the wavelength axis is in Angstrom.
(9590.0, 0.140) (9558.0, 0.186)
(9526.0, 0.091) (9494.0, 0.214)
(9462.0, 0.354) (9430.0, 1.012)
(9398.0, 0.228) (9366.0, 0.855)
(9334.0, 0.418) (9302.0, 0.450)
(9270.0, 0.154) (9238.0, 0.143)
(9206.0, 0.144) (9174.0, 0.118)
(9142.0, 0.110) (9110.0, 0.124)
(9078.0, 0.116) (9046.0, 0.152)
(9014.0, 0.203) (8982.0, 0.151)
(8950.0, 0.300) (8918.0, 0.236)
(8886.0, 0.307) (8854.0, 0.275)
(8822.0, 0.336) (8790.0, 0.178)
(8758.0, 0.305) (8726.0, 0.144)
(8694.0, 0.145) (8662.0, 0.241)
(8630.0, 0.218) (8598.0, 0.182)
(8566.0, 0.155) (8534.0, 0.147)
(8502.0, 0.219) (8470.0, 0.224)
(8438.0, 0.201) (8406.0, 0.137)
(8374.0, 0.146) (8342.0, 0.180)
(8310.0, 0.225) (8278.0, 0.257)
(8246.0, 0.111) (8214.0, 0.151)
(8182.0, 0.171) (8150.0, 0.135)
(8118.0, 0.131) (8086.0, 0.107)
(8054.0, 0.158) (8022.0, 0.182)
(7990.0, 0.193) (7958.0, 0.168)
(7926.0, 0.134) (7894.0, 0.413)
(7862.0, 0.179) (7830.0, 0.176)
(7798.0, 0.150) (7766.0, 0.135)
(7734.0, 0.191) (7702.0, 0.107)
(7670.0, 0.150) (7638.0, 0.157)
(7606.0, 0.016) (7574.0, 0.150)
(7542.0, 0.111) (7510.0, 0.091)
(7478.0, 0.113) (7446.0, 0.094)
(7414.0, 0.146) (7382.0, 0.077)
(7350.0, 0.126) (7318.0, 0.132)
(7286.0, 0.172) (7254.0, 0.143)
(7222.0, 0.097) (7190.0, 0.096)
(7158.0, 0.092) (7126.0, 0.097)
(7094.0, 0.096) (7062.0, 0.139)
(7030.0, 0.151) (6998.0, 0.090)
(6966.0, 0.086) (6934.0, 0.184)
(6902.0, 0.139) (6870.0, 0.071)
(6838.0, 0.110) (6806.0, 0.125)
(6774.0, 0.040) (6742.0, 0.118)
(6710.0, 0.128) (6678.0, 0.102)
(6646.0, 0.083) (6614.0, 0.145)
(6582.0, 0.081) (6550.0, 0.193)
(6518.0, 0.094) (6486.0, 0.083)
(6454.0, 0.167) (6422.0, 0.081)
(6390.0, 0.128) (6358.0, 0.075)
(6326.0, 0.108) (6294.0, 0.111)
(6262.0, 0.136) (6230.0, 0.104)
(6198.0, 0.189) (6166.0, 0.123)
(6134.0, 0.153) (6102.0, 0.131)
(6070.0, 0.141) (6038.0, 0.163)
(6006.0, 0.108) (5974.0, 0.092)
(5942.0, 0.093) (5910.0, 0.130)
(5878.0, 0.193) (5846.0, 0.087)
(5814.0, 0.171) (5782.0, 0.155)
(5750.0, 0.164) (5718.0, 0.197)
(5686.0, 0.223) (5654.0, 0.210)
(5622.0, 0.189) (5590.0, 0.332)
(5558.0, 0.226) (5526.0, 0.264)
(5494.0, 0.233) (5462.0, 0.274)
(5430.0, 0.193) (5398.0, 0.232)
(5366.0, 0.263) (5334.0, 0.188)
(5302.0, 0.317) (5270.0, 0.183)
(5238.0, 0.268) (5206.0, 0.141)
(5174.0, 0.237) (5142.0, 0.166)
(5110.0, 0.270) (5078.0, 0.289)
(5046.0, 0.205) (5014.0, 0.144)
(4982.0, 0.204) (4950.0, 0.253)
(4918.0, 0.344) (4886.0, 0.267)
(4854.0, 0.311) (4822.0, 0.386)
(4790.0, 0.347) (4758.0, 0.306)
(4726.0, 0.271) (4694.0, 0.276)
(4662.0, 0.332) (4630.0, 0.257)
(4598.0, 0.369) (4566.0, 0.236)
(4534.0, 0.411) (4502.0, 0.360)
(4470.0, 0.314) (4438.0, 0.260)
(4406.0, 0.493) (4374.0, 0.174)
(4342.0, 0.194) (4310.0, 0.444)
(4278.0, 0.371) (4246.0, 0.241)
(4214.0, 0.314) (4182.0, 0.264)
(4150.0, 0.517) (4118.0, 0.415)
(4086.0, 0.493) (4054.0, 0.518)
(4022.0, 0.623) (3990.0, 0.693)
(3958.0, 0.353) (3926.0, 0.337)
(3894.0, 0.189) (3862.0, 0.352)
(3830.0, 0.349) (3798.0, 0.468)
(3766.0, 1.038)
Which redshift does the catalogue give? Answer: 1.12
